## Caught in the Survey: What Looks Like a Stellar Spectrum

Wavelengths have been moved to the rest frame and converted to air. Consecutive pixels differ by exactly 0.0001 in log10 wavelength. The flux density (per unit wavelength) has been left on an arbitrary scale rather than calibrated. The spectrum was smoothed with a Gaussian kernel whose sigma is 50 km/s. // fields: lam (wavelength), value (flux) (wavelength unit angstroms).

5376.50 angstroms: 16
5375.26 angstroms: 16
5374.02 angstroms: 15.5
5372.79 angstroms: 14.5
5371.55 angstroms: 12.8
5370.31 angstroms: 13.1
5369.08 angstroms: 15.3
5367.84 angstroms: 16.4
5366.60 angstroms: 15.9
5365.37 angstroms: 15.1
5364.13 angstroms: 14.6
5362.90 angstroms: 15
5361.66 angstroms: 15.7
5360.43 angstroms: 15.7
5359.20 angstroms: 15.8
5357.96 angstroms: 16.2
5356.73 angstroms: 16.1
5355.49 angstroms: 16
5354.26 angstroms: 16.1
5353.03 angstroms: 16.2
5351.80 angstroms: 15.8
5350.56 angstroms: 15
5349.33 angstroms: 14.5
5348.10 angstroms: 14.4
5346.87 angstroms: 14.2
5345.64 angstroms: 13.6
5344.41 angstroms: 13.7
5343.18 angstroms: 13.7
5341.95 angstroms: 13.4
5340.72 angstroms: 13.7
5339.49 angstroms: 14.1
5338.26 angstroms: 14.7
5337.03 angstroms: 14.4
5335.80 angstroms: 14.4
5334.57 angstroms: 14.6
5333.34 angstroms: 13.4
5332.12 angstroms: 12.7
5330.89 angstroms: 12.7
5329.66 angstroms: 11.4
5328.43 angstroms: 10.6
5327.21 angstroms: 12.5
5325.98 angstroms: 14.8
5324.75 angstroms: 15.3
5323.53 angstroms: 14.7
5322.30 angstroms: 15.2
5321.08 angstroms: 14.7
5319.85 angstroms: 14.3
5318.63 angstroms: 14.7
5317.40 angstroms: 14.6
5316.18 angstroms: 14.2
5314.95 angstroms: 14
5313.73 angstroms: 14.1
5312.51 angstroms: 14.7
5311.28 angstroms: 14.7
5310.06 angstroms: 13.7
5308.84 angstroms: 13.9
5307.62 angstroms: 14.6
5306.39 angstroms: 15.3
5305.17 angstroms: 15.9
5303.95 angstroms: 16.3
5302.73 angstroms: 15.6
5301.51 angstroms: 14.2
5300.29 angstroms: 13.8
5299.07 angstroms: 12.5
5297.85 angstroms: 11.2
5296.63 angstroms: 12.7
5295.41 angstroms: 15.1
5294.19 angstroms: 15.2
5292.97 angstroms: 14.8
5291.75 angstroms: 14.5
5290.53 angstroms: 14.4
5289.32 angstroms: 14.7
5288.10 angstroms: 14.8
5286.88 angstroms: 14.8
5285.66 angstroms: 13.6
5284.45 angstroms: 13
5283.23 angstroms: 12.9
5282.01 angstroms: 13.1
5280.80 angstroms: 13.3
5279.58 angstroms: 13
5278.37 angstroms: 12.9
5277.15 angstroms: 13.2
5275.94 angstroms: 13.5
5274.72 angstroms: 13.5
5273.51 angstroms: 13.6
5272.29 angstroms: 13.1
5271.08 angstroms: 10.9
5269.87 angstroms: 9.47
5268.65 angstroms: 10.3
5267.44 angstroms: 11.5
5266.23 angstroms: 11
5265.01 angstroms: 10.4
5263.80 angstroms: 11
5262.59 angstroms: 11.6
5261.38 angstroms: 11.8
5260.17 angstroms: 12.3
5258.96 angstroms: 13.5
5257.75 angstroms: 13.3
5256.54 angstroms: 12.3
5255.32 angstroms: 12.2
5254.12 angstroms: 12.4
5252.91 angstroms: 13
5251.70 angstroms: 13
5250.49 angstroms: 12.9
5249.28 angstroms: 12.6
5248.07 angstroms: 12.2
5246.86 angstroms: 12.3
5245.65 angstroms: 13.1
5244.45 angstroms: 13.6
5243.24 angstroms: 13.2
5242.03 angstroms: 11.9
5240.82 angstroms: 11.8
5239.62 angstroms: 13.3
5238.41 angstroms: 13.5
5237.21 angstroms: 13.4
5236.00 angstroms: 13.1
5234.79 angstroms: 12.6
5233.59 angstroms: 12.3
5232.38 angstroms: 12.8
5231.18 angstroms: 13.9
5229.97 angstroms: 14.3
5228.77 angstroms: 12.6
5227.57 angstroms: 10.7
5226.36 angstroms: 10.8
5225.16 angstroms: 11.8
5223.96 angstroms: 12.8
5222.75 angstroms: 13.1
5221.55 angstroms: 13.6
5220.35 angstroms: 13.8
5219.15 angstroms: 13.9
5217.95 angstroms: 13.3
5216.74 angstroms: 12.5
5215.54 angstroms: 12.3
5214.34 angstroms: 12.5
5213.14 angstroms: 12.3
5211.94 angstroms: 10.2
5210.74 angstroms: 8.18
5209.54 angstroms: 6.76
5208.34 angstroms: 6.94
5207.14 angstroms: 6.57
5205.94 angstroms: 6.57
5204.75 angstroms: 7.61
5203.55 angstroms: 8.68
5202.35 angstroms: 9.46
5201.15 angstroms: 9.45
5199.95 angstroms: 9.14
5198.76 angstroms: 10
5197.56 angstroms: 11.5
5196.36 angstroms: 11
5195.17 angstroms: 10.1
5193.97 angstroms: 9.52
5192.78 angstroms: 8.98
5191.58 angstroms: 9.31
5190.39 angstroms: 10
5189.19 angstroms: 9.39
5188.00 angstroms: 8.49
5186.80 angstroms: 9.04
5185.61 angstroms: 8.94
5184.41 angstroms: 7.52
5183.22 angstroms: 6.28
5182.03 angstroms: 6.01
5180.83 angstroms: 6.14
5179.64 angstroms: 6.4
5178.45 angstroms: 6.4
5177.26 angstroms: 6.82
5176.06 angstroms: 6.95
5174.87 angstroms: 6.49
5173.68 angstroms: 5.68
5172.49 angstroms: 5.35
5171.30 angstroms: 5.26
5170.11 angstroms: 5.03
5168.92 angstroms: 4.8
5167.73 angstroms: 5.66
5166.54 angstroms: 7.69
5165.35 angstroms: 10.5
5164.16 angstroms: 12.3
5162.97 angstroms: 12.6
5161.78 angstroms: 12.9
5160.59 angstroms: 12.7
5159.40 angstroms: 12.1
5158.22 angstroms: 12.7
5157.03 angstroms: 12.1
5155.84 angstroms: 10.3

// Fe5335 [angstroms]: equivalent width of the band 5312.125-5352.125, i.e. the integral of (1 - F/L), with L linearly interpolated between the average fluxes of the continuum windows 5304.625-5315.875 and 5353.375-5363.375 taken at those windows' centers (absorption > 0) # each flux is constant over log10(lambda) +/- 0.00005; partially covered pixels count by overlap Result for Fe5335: 2.9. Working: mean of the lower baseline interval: 14.5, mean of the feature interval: 14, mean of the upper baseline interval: 15.8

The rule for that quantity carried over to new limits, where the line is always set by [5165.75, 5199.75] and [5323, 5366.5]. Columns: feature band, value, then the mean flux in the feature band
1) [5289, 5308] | -2.88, 14.4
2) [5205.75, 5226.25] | -4.40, 11.1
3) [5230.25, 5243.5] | -3.94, 12.9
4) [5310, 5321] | -0.96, 14.4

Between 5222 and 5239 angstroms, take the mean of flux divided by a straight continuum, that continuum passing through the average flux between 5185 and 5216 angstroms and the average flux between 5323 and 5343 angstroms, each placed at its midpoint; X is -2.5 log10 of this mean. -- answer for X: -0.228 mag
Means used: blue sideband 9.33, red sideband 13.6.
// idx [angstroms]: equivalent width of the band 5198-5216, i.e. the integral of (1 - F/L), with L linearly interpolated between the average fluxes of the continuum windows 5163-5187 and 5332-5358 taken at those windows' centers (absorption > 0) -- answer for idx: -1.3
